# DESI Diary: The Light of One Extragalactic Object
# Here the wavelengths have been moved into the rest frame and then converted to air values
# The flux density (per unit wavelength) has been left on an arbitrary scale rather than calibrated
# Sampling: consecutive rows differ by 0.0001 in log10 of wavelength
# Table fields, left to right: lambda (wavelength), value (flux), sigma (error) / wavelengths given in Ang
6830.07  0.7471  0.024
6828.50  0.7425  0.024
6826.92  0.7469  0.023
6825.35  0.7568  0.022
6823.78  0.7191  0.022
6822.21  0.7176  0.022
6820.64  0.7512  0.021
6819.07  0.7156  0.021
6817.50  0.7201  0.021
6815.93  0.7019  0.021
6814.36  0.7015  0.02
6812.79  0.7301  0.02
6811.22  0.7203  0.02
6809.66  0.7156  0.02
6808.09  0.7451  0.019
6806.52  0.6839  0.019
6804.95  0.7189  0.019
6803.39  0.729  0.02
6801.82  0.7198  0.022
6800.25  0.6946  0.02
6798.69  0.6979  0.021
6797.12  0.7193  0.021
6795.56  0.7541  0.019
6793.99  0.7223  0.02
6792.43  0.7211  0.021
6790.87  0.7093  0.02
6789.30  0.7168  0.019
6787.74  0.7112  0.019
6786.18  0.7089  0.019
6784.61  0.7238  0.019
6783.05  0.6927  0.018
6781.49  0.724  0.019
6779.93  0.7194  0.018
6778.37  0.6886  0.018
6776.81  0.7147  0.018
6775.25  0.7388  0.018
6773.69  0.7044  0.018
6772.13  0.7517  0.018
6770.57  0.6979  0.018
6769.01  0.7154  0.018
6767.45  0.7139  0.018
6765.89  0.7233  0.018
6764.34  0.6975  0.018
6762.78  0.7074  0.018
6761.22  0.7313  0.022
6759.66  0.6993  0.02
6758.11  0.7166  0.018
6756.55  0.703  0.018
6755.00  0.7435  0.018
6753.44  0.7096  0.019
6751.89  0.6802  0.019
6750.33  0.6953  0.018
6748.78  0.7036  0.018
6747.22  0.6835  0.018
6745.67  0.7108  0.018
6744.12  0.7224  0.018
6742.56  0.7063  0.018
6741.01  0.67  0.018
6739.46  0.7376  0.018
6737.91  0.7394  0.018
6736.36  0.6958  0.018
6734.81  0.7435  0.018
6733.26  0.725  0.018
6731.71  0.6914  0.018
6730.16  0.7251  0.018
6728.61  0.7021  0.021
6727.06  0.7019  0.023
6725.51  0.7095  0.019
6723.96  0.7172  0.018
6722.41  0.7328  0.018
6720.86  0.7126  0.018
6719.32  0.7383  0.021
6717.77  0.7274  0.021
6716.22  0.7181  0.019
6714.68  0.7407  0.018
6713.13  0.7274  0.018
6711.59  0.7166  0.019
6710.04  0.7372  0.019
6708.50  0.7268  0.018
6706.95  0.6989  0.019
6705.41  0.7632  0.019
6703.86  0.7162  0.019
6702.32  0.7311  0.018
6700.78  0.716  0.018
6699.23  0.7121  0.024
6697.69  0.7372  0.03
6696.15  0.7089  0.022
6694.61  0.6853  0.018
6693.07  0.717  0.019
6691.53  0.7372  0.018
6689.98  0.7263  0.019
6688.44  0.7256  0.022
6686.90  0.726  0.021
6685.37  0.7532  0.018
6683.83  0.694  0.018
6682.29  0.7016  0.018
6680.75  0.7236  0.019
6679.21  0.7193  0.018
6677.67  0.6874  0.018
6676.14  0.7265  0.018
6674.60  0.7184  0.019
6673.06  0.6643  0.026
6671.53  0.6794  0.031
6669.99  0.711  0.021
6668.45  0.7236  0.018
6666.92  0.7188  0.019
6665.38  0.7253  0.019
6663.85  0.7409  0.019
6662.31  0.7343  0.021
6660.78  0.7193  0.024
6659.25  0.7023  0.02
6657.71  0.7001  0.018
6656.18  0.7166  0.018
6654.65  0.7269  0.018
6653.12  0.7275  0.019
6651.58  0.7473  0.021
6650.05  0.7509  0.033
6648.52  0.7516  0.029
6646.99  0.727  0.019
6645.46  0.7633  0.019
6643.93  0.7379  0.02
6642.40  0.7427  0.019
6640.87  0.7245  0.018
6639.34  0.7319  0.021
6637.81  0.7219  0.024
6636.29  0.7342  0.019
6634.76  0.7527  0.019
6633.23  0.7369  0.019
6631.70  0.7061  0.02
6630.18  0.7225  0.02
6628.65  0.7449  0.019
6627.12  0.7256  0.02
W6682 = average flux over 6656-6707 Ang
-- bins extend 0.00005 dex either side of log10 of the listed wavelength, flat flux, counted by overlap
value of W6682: 0.717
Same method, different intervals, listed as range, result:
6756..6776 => 0.715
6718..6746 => 0.716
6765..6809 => 0.716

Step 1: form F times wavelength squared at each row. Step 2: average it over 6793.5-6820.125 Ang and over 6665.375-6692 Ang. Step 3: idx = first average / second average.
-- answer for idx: 1.04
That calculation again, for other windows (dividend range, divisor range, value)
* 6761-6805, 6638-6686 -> 1.03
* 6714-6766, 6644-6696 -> 1.01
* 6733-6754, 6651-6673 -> 1.01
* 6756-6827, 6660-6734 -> 1.03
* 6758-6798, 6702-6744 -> 1.01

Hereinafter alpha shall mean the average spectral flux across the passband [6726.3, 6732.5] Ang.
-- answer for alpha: 0.705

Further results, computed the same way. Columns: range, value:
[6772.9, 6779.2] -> 0.712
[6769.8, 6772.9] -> 0.725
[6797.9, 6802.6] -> 0.704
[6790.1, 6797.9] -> 0.726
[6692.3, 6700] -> 0.713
